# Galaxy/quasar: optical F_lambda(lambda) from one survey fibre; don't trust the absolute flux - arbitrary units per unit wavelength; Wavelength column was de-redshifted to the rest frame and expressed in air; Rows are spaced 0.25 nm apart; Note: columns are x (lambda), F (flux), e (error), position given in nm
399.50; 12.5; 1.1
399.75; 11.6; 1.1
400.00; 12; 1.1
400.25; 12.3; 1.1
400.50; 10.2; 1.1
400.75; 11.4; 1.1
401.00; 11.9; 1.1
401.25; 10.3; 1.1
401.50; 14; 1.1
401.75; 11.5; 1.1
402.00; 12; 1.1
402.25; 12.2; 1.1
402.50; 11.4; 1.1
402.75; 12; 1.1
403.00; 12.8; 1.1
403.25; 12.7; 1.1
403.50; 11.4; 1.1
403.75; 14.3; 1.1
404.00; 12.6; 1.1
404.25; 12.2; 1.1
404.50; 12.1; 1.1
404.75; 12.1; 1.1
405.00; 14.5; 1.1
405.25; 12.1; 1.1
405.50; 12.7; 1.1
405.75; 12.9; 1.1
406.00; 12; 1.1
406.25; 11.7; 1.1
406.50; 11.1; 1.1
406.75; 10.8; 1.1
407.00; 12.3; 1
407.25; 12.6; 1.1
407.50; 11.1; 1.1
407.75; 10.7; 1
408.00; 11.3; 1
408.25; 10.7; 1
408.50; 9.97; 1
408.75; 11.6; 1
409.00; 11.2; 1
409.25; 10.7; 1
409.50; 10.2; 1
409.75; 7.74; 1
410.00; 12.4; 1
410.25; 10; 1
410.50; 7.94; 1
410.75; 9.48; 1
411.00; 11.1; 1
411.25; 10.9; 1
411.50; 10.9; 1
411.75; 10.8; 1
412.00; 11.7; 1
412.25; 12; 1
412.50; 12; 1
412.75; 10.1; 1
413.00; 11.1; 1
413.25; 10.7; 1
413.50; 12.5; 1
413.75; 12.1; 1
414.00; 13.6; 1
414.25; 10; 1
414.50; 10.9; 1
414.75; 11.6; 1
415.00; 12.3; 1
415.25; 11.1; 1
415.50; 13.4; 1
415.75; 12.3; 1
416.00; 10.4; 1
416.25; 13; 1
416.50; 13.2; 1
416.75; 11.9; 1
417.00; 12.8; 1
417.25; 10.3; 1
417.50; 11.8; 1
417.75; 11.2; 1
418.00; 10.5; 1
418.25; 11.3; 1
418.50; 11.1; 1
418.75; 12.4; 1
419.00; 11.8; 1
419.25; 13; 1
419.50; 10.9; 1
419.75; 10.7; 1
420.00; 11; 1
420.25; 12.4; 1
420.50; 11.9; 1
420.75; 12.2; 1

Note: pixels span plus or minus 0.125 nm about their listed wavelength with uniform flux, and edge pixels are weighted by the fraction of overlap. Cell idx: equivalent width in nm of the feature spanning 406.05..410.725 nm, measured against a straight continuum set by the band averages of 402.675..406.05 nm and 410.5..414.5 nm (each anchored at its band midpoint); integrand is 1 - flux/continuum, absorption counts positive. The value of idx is 0.45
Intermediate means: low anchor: 12.6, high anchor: 11.2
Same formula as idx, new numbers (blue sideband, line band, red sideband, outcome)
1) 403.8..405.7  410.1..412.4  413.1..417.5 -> 0.305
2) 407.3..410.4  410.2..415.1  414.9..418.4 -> 0.058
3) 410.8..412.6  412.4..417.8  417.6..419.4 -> -0.149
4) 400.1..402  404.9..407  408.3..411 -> -0.265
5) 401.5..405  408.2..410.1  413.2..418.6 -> 0.245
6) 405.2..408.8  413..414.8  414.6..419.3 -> 0.025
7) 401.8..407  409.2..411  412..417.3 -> 0.326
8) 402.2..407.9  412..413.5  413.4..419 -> 0.074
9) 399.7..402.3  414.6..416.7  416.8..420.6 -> -0.101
